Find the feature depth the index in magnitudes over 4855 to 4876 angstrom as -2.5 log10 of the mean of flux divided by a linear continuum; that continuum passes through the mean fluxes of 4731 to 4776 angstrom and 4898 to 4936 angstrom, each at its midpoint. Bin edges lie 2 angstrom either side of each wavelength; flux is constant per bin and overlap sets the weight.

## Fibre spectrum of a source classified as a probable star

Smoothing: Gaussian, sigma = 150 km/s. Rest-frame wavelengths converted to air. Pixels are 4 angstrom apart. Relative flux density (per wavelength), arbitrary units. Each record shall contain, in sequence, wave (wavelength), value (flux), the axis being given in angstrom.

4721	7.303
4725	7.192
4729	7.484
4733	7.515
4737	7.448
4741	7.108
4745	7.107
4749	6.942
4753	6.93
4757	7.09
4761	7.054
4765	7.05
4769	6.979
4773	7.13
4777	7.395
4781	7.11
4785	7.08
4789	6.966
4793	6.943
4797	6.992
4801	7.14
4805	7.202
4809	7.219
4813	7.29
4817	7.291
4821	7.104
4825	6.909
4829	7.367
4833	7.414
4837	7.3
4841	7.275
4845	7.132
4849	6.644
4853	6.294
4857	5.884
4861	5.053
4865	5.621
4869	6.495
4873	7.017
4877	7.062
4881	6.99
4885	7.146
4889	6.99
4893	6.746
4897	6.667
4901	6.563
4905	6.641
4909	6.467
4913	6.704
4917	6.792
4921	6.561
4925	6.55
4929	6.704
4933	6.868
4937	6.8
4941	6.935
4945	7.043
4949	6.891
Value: 0.12 mag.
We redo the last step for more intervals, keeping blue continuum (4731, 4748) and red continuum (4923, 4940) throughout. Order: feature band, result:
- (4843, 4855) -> 0.045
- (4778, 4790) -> 0.010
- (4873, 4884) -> -0.023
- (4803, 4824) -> -0.021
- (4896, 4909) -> 0.037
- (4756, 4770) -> 0.025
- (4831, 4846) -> -0.044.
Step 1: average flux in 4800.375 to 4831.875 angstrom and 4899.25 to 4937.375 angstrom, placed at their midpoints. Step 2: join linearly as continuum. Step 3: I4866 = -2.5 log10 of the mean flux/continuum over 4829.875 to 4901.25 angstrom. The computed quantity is 0.038 mag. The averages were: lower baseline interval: 7.2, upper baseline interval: 6.66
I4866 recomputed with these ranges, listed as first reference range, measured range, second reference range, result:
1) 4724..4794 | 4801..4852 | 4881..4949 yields -0.03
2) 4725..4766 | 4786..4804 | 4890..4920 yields 0.00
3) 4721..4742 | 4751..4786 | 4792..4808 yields 0.02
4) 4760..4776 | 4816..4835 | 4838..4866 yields -0.10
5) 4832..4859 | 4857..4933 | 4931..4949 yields 0.05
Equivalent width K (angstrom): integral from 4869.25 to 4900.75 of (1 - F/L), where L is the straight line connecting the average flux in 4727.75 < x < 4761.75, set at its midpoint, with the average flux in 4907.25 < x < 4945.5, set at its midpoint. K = -0.29 angstrom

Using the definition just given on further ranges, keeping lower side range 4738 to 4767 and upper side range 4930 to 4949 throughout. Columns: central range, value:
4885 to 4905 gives 0.47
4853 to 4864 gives 2.11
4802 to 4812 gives -0.29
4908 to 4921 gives 0.50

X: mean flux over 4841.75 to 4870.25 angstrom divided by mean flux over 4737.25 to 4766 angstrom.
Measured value 0.9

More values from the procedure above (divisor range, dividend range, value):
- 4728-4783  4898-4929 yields 0.92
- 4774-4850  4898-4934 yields 0.93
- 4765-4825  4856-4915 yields 0.92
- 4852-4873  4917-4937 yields 1.12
